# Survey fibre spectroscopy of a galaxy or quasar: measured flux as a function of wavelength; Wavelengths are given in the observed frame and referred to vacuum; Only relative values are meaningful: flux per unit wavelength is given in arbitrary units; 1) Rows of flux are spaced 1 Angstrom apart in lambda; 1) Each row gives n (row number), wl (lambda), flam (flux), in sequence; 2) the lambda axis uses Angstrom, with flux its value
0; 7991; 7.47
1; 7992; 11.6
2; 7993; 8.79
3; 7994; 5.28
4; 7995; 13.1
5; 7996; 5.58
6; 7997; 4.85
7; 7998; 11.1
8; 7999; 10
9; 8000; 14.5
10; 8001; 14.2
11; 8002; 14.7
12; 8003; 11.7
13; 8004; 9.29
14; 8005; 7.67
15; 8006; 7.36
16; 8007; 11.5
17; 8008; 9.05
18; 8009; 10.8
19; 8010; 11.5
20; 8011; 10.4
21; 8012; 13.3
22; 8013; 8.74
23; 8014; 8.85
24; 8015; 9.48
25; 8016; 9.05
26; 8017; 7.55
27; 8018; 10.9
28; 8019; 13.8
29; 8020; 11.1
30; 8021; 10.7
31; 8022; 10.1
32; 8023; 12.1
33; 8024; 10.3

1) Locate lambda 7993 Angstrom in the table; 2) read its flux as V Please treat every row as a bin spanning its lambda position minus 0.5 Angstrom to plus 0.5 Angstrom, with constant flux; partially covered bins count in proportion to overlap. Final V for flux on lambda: 8.79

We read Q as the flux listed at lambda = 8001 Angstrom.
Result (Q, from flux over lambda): 14.2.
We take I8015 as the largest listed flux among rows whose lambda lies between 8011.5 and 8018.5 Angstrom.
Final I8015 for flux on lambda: 13.3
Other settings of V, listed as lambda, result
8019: 13.8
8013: 8.74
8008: 9.05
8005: 7.67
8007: 11.5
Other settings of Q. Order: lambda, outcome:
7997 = 4.85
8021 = 10.7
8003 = 11.7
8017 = 7.55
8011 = 10.4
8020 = 11.1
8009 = 10.8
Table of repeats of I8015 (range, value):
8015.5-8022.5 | 13.8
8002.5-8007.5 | 11.7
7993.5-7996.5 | 13.1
